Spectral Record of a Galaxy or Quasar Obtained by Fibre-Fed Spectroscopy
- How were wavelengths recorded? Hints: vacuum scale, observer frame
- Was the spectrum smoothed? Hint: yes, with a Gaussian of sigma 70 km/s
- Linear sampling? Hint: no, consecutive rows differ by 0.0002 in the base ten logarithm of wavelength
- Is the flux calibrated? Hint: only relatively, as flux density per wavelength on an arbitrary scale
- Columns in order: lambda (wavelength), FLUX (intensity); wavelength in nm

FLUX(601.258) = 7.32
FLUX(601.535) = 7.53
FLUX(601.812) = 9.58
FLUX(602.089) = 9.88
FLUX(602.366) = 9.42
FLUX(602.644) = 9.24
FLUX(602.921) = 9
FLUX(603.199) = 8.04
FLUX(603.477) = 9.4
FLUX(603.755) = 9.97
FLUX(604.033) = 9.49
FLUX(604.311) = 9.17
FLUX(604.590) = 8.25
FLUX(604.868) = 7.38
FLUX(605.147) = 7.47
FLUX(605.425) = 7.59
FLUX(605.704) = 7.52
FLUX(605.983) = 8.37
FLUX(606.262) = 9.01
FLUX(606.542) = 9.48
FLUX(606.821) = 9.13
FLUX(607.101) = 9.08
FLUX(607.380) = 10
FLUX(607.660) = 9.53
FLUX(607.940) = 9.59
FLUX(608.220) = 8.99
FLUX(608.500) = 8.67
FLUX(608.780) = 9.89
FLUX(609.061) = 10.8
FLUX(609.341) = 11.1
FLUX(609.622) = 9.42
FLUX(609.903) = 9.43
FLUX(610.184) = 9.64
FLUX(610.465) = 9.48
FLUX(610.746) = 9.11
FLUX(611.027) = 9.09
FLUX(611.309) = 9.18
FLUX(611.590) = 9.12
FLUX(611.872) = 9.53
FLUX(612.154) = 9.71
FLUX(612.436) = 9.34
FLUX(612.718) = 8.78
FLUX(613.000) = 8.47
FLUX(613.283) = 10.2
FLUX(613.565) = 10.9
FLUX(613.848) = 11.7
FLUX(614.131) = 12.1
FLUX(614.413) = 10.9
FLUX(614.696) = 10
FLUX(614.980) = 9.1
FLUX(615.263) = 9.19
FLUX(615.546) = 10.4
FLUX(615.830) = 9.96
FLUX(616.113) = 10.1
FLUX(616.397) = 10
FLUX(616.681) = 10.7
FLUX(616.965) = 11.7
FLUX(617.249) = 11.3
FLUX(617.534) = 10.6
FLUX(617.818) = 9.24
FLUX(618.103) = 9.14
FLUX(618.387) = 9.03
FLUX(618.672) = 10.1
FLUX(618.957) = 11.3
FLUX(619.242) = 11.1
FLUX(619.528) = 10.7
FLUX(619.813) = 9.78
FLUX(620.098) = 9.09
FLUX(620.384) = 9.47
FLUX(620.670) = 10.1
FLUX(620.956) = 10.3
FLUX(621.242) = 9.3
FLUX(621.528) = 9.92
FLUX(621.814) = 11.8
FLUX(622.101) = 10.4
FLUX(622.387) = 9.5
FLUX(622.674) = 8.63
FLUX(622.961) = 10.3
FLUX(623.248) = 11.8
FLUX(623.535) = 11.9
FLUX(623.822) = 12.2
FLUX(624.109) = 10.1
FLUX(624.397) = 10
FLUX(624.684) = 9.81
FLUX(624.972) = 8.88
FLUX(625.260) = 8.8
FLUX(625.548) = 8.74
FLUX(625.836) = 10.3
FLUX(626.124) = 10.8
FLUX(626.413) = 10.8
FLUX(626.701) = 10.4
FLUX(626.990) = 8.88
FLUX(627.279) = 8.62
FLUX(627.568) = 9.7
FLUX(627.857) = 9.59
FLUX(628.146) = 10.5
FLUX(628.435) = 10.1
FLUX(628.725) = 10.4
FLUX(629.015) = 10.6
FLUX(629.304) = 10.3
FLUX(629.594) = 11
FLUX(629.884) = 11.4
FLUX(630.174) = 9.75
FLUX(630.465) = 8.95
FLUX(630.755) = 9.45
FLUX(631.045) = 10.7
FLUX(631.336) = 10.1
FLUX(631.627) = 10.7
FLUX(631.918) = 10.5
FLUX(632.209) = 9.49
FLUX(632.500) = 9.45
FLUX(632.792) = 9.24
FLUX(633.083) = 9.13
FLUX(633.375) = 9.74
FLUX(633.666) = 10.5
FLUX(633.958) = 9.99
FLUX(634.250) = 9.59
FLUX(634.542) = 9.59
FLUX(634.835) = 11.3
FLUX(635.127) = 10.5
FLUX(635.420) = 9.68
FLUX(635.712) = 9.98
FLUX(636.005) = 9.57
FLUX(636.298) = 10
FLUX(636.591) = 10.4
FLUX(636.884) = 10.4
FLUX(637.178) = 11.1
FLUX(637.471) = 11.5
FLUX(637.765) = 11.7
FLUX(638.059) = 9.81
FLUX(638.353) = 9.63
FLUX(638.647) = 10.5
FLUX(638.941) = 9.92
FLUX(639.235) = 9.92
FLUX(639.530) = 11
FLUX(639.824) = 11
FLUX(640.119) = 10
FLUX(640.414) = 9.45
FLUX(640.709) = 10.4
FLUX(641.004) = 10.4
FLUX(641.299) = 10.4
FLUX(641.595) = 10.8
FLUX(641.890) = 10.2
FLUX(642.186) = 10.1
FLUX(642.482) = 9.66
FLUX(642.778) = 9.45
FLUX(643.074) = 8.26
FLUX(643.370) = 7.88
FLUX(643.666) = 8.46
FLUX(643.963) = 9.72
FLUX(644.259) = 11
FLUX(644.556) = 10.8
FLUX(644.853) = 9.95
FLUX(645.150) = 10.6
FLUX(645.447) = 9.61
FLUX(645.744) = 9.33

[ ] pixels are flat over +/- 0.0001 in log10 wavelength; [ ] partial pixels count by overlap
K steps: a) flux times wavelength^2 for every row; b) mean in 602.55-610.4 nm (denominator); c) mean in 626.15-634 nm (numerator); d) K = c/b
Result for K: 1.2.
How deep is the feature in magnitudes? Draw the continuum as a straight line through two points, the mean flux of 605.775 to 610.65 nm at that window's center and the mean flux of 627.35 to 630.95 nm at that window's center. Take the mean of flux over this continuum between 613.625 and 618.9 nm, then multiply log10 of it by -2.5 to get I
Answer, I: -0.06 mag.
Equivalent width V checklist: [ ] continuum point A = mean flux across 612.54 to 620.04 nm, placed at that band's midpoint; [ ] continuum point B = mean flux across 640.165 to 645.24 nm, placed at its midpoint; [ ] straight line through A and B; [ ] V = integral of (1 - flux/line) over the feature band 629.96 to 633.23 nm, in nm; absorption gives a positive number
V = 0.07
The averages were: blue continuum 10.2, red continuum 9.85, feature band 9.8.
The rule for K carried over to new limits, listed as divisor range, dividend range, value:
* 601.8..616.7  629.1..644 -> 1.16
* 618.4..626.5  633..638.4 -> 1.05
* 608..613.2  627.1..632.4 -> 1.14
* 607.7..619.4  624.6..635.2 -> 1.05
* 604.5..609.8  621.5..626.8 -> 1.20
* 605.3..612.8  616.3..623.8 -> 1.15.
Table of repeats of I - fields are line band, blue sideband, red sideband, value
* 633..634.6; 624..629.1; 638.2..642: 0.03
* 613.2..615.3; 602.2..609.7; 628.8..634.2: -0.13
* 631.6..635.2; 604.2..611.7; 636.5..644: -0.01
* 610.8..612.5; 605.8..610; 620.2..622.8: 0.03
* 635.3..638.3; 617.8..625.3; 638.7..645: -0.04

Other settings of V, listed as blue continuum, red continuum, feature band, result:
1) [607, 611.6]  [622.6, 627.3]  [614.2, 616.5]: -0.06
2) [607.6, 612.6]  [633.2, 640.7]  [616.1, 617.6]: -0.17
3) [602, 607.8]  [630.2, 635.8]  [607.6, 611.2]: -0.22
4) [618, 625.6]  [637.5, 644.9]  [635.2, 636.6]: 0.02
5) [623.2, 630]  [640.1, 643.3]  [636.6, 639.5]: -0.16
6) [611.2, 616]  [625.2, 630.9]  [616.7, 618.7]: -0.05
